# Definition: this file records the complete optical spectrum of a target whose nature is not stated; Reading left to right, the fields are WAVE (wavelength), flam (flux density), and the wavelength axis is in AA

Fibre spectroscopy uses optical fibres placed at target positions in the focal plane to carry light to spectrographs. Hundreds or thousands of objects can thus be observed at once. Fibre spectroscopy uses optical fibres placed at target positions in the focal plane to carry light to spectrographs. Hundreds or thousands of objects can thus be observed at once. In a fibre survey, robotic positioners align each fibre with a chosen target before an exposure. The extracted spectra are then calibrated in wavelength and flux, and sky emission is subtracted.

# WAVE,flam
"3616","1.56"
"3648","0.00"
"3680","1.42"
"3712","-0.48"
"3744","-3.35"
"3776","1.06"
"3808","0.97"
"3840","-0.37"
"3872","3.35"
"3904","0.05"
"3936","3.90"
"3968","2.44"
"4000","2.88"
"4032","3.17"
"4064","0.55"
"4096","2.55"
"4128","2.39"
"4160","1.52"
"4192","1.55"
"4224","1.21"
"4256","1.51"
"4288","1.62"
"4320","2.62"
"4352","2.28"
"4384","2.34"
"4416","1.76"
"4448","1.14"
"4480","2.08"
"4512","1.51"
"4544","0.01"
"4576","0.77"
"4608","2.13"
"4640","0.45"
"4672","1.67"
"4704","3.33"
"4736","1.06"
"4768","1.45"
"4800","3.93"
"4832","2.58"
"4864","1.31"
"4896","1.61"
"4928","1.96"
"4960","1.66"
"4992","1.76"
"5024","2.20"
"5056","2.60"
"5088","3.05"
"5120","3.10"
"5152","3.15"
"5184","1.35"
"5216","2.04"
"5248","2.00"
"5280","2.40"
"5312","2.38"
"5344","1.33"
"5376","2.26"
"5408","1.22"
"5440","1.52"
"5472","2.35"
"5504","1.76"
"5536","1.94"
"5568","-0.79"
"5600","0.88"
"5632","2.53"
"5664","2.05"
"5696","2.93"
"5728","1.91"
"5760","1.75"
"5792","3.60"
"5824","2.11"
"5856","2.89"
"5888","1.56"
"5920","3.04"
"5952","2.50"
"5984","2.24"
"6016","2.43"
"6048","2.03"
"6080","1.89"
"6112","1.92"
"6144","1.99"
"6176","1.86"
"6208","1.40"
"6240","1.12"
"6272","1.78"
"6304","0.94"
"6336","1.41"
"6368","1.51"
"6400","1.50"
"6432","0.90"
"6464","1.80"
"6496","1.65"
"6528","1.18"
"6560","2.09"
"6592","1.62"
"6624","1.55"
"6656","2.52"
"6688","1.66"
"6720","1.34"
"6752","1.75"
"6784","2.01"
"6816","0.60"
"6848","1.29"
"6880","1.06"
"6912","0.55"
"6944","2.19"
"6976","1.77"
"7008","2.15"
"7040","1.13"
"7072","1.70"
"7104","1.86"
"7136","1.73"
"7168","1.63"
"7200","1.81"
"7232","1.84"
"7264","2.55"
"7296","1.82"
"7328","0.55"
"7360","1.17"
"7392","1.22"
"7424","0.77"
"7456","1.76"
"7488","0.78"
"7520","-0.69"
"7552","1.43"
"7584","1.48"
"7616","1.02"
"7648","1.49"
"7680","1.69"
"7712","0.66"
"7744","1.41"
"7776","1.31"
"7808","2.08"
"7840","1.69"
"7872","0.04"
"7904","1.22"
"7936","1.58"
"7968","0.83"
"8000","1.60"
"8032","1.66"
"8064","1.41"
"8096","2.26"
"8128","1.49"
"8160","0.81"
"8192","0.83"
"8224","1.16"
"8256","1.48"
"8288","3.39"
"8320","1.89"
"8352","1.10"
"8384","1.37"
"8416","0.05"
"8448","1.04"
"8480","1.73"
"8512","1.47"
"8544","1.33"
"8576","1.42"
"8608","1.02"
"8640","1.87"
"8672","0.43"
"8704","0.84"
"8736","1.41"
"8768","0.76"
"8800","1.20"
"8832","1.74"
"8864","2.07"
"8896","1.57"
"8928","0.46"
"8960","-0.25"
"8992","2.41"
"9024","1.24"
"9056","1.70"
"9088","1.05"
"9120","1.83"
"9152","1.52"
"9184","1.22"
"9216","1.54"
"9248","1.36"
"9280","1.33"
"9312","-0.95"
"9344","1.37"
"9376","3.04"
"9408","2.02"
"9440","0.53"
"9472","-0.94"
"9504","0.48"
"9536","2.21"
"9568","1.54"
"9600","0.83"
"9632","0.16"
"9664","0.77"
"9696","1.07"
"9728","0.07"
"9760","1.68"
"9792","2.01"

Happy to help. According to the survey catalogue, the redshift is 0.26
